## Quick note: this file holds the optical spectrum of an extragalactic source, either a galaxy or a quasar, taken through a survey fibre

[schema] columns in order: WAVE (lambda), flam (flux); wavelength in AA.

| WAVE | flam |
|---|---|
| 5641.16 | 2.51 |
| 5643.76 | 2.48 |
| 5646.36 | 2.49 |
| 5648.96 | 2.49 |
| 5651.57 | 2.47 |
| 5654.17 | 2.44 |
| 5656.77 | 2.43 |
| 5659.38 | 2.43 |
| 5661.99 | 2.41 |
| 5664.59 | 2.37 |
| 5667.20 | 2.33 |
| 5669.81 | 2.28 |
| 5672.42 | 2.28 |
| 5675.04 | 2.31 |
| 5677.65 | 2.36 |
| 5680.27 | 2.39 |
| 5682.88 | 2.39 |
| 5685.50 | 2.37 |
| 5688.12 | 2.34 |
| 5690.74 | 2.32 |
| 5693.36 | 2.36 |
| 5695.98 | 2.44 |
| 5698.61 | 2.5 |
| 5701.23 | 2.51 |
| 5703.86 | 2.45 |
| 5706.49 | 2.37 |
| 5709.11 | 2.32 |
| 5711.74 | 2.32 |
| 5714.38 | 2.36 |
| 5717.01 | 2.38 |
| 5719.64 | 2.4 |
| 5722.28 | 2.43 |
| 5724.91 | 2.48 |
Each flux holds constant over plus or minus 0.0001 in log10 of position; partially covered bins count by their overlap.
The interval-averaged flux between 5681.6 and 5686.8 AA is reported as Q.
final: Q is 2.38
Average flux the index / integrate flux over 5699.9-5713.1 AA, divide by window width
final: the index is 2.39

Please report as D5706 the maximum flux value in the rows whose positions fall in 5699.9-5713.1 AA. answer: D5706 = 2.51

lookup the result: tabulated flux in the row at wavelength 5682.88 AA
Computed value 2.39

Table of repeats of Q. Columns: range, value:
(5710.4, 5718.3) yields 2.35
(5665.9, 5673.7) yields 2.3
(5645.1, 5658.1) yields 2.46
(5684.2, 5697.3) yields 2.37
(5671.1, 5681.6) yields 2.34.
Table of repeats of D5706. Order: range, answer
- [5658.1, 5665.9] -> 2.43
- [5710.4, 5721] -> 2.4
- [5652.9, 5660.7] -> 2.44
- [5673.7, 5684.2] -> 2.39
